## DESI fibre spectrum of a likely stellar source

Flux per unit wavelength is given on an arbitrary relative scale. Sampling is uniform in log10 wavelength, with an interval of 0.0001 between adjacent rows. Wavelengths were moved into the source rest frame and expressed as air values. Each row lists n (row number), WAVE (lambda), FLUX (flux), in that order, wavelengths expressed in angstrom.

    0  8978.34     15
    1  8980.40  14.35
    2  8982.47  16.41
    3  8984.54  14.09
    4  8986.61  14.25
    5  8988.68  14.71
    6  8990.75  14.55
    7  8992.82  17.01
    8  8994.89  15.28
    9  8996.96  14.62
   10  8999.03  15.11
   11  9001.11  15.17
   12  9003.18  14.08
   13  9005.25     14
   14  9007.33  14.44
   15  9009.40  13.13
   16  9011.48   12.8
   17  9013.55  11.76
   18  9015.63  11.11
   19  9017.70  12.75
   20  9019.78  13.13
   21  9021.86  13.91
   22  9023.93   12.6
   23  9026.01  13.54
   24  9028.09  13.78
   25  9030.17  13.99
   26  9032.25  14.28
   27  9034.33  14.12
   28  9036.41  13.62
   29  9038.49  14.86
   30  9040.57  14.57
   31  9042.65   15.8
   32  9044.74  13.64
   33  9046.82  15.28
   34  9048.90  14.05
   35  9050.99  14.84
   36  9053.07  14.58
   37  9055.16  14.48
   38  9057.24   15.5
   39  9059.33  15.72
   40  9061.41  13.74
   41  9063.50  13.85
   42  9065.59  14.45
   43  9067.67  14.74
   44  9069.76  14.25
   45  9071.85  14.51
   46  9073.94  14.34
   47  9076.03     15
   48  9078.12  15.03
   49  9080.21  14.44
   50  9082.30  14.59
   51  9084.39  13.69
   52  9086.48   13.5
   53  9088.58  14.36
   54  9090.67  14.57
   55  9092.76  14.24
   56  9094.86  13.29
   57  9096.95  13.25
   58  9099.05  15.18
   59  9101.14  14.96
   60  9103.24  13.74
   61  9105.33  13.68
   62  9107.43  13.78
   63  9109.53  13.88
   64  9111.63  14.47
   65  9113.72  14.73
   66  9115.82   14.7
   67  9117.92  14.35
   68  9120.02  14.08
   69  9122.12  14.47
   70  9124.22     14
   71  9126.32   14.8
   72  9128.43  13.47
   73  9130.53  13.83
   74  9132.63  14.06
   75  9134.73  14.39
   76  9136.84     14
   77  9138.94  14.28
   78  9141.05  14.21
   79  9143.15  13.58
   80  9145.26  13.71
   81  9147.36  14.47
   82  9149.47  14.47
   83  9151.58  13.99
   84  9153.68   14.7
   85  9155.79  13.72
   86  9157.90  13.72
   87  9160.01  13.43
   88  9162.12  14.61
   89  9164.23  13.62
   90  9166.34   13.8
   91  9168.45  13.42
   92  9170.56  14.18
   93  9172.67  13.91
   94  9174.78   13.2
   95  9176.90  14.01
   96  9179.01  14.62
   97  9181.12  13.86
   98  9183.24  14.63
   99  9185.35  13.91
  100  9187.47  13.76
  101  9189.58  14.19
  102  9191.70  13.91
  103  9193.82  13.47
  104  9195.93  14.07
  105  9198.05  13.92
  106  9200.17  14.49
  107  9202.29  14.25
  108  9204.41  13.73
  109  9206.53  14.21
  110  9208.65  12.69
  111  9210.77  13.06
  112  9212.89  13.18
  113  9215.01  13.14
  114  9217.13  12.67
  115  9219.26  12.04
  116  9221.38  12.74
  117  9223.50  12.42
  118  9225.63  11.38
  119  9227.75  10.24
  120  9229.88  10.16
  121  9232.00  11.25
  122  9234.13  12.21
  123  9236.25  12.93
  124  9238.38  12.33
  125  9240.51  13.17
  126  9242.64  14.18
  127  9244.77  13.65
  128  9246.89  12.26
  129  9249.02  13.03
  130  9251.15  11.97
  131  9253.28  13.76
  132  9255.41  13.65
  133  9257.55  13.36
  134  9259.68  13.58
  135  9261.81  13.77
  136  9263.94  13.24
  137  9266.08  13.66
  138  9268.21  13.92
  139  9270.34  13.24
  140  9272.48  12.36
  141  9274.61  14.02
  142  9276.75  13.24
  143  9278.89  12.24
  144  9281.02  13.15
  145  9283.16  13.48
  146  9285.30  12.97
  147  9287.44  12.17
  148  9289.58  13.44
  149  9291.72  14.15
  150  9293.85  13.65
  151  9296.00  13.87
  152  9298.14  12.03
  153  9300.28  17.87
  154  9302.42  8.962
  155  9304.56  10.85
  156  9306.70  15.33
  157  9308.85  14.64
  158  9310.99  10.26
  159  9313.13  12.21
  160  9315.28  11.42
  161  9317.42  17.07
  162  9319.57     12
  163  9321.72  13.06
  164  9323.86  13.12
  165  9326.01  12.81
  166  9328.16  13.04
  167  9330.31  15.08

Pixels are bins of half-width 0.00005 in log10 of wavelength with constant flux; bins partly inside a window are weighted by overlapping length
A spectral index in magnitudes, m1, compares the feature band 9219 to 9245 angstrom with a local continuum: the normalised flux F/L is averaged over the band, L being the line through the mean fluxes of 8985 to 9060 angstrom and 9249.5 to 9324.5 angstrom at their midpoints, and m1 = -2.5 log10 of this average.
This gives 0.10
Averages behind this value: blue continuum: 14.2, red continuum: 13.2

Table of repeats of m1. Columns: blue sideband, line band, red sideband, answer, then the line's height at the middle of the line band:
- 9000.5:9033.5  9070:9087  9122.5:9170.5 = -0.056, 13.7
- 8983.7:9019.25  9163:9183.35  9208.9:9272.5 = -0.063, 13.1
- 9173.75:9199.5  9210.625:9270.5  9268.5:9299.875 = 0.067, 13.6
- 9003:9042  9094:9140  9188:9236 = -0.076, 13.2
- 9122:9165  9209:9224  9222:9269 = 0.029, 13.1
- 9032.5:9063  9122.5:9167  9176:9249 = -0.024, 13.7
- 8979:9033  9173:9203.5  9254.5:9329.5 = -0.040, 13.5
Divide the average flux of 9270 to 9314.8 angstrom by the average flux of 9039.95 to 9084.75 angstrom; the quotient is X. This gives 0.9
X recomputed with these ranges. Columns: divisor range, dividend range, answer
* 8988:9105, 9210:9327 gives 0.91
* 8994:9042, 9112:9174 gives 1.02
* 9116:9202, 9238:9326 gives 0.94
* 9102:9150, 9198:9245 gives 0.90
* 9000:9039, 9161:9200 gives 1.03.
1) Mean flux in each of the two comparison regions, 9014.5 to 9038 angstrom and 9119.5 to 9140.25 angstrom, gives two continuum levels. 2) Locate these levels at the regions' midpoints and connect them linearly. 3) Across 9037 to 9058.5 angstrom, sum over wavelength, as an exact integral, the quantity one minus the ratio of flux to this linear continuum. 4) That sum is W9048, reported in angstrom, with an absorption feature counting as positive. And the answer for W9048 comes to -1.9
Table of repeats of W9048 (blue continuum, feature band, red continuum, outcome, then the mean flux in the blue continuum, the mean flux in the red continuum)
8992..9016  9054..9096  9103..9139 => -0.8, 14.1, 14.2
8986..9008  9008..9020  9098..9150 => 1.9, 14.9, 14.2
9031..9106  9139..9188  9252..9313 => -0.4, 14.4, 13.2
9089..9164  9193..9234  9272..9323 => 2.5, 14.1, 13.1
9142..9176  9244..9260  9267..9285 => 0.3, 13.9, 13.2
